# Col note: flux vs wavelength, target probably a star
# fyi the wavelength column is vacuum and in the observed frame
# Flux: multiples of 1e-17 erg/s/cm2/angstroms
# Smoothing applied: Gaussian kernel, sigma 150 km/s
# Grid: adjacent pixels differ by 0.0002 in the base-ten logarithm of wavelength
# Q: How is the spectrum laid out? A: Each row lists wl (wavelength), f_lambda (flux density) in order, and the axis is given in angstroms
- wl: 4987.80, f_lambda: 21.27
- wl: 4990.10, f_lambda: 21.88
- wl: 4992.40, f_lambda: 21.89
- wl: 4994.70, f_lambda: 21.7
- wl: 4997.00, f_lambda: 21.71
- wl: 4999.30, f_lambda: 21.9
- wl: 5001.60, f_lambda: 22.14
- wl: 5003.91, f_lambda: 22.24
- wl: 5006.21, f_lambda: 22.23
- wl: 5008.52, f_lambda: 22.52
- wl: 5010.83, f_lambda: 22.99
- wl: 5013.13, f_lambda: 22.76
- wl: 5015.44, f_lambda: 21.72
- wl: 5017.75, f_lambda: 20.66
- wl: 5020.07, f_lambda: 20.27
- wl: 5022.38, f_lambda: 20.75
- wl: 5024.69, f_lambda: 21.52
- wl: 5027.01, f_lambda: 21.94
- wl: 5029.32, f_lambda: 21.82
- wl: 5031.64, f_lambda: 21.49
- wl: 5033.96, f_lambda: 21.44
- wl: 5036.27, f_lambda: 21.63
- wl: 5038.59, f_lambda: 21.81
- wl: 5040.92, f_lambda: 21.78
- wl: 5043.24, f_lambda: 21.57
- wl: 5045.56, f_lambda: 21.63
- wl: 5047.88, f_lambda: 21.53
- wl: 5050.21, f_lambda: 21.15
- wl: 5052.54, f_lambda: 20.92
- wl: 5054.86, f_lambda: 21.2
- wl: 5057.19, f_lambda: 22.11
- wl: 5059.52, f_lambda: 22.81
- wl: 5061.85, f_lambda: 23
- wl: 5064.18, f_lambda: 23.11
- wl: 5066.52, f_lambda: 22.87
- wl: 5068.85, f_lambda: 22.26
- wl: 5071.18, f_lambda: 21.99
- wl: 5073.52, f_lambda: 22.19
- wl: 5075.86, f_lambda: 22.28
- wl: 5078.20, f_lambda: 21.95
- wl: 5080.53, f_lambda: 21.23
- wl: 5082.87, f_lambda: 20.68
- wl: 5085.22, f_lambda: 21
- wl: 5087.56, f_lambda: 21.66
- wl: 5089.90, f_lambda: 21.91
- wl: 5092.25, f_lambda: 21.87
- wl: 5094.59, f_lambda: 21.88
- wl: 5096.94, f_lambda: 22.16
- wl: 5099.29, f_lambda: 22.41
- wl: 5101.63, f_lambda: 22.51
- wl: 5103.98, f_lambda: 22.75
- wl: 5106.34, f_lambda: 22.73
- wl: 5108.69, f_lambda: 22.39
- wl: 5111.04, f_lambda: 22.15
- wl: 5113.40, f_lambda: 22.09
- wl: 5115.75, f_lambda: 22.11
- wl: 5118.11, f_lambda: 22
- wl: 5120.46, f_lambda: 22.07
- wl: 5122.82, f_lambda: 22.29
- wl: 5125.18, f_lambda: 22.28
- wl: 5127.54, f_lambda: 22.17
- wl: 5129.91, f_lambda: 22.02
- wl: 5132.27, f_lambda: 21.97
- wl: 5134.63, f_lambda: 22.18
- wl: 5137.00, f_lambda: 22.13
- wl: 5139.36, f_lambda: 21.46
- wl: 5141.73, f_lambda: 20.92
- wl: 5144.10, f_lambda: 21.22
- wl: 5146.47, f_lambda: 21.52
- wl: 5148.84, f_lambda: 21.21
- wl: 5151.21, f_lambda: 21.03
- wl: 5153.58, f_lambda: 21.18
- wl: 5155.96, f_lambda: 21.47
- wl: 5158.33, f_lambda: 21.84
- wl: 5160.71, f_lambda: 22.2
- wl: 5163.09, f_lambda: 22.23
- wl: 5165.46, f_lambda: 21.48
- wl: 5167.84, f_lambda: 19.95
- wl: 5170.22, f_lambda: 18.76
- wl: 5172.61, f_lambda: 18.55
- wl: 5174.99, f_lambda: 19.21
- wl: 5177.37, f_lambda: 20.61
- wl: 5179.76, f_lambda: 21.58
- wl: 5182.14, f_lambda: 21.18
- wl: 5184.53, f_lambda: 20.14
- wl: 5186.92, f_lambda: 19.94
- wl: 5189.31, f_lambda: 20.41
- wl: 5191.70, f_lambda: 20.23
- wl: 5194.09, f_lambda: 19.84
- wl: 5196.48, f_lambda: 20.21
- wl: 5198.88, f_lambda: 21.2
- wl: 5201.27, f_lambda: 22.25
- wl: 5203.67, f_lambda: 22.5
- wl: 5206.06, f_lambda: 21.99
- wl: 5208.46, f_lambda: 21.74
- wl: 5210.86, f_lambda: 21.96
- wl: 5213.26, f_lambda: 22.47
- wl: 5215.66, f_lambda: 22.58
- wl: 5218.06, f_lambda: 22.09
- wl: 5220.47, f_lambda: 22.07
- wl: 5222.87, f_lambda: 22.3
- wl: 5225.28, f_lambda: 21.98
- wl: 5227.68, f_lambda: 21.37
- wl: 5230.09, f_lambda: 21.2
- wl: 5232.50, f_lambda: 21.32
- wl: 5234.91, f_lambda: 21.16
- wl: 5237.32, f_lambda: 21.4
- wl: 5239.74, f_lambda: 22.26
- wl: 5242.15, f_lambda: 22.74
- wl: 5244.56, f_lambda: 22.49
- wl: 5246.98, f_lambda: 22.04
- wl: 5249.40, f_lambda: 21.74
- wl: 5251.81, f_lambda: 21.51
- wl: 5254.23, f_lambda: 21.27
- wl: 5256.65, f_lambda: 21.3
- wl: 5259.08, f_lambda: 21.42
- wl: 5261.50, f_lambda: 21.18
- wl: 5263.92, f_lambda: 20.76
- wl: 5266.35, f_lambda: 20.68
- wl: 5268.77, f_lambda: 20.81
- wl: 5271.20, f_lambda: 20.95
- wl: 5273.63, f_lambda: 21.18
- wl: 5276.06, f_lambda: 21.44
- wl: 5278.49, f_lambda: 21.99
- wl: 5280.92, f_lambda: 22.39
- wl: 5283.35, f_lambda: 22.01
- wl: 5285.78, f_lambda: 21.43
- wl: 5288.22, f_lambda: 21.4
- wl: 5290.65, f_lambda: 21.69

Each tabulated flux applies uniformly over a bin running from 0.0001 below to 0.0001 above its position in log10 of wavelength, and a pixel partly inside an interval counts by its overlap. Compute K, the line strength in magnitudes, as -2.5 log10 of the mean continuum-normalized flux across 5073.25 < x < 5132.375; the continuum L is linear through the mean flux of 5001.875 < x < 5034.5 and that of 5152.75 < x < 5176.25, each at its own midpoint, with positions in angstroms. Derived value -0.045 mag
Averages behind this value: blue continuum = 21.7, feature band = 22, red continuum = 20.7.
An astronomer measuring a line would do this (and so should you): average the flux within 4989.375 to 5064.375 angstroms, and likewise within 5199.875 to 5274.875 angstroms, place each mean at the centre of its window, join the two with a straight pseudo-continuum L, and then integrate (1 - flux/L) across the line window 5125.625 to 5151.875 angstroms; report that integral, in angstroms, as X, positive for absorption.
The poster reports 0.1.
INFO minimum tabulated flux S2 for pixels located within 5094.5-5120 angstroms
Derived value 21.88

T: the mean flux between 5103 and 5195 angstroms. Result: 21.3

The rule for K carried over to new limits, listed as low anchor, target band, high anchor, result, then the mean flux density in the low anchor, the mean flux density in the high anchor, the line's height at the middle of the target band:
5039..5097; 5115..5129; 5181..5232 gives -0.02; 21.9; 21.4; 21.7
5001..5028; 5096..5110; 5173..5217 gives -0.05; 21.8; 21.1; 21.4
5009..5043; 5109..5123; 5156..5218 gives -0.04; 21.6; 21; 21.3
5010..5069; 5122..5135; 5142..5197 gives -0.06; 21.8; 20.7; 21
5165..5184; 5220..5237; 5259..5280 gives -0.05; 20.1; 21.2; 20.7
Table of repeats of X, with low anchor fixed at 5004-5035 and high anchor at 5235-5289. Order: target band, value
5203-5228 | -0.6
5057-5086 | -0.6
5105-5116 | -0.3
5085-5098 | -0.1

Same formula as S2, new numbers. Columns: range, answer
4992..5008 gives 21.7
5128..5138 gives 21.97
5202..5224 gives 21.74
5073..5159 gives 20.68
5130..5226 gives 18.55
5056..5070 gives 22.11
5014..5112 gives 20.27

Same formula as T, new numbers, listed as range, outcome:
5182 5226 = 21.4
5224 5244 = 21.7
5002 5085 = 21.8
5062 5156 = 21.9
